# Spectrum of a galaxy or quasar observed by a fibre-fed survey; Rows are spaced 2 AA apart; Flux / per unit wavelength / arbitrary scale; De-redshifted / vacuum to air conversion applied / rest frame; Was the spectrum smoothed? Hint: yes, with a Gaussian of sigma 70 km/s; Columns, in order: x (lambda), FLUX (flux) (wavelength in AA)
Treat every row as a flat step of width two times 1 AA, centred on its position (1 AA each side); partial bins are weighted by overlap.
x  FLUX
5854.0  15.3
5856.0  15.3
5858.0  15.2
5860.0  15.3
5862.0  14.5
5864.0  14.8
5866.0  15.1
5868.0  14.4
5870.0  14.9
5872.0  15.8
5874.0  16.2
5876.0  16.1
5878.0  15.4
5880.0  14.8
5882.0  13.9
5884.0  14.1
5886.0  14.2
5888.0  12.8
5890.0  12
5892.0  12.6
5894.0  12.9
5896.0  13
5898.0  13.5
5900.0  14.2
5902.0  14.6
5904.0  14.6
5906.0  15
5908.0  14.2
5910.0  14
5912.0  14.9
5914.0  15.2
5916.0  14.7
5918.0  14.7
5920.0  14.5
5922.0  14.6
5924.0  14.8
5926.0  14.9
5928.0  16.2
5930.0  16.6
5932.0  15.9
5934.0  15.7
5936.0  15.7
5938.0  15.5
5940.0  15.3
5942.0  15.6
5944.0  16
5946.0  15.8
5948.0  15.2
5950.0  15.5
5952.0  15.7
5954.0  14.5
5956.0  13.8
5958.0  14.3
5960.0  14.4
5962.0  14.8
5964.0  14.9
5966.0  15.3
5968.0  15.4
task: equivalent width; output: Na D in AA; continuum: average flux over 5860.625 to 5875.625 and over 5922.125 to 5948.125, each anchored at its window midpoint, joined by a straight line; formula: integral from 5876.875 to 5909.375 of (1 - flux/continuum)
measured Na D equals 3.1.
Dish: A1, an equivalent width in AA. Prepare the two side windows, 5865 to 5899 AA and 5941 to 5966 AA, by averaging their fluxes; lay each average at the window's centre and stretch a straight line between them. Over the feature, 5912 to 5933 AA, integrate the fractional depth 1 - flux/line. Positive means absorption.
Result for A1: -0.7 AA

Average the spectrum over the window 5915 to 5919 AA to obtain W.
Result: 14.7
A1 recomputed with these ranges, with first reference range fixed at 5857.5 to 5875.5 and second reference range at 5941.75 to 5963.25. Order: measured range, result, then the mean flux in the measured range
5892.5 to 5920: 1.6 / 14.2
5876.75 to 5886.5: 0.4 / 14.5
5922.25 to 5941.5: -0.7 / 15.6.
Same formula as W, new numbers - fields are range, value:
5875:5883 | 15.1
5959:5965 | 14.7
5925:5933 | 15.9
